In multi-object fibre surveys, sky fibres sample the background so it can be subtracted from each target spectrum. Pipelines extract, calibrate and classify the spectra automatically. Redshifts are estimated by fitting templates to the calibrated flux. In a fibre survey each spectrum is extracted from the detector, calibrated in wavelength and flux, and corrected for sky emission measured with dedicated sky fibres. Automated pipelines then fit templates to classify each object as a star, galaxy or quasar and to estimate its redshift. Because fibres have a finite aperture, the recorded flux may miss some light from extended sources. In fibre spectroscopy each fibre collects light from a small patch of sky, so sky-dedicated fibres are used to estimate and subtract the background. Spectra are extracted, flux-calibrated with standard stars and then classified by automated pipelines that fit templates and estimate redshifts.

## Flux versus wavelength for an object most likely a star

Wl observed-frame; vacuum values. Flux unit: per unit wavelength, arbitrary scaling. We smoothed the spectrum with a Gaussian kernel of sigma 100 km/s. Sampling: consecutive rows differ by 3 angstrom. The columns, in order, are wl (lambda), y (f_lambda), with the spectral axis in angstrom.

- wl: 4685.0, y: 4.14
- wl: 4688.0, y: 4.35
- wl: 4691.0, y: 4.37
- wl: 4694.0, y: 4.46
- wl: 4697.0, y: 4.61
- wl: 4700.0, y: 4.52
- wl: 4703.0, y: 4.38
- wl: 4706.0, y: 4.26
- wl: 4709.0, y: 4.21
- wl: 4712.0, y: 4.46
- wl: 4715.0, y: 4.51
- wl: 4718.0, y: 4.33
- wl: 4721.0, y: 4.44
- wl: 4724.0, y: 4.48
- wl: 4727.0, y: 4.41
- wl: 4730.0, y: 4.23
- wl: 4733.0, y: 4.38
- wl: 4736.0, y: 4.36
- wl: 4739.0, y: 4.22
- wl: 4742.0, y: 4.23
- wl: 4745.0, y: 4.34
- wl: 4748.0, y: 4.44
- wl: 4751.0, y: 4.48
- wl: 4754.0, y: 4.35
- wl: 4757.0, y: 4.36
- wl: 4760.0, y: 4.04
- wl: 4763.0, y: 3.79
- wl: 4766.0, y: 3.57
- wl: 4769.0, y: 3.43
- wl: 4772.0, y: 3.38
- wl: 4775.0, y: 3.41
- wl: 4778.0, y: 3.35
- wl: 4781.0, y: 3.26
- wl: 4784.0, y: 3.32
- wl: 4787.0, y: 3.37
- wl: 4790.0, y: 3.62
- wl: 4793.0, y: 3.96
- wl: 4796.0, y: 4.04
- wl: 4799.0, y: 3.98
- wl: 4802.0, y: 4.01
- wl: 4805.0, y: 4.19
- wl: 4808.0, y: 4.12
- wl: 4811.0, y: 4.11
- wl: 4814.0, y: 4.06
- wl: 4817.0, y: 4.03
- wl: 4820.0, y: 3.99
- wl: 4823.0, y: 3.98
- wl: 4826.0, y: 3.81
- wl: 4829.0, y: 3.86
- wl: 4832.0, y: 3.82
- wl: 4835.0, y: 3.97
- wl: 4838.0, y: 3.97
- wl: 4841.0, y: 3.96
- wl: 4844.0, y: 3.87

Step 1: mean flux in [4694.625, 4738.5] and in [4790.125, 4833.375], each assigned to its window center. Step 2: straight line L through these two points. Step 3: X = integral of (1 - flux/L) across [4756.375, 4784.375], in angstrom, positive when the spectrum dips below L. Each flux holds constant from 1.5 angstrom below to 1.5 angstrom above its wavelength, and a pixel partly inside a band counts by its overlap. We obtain 4.0 angstrom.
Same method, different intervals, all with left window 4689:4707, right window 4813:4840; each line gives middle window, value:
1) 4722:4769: 0.4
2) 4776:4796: 2.8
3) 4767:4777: 1.8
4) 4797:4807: -0.1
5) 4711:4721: -0.2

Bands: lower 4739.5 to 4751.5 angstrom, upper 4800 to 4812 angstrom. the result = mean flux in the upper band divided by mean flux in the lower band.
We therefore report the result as 0.94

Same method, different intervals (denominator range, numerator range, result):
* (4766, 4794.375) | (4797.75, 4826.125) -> 1.17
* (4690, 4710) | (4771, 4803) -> 0.82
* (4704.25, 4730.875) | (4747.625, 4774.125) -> 0.90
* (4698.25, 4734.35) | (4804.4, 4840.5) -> 0.91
